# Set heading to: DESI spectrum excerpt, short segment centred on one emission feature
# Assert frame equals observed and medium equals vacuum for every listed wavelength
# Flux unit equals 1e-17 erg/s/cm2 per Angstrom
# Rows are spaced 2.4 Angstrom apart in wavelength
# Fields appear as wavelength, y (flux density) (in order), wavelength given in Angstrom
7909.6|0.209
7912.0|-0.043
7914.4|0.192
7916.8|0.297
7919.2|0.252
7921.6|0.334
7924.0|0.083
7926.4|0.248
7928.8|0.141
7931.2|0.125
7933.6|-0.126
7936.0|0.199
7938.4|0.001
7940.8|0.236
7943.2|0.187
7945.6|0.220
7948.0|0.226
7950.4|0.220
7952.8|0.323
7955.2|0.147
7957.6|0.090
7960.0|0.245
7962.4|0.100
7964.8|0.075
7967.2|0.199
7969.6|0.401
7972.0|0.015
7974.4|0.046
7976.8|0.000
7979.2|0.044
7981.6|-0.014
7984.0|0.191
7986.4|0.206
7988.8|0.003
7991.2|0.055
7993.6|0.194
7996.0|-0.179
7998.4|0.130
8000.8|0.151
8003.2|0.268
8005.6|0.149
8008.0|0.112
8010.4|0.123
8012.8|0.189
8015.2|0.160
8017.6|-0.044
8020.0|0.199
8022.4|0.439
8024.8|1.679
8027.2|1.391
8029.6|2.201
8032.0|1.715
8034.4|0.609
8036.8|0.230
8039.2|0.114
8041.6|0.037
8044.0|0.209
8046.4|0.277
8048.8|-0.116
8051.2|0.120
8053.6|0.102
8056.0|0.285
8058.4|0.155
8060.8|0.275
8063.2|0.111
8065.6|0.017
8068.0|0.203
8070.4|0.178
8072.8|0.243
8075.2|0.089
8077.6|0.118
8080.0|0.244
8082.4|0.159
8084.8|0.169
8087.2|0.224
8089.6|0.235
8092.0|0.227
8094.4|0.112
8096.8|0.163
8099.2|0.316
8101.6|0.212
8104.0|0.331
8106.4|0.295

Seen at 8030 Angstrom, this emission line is [O II]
